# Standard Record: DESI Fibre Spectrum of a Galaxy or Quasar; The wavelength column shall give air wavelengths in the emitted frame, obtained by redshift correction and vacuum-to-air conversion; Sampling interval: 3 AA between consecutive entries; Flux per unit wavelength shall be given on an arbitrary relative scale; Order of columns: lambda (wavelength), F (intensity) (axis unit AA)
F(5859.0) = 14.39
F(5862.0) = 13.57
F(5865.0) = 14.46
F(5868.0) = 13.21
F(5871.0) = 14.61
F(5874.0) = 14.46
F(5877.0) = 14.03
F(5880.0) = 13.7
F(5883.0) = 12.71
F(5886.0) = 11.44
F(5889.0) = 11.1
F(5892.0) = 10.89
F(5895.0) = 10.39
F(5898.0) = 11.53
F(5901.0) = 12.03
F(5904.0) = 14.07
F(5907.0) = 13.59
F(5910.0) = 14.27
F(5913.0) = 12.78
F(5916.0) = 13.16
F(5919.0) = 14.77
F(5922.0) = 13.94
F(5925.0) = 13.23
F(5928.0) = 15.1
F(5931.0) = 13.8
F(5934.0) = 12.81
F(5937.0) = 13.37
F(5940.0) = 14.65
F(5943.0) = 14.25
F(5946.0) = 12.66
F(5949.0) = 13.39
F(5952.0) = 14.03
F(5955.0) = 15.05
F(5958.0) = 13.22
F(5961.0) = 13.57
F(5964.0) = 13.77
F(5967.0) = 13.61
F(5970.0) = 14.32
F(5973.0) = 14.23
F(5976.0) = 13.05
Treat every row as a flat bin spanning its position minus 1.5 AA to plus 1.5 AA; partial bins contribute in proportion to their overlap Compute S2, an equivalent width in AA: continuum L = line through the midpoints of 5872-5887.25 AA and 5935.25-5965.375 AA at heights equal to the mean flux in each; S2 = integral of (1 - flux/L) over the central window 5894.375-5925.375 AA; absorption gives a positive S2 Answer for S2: 0.9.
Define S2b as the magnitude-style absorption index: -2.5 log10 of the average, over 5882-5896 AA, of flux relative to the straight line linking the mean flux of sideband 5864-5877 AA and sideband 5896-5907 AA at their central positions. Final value 0.172 mag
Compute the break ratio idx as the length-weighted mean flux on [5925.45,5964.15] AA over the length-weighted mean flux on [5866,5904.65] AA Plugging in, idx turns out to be 1.09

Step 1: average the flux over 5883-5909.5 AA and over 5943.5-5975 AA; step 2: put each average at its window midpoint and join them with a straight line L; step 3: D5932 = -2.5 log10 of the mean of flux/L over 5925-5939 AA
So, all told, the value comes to -0.06 mag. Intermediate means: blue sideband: 12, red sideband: 13.8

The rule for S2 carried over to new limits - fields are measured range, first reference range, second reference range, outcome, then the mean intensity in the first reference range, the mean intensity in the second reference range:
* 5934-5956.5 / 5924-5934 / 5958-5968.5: -0.1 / 13.9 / 13.6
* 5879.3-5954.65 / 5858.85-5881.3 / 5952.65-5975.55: 4.6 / 14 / 13.9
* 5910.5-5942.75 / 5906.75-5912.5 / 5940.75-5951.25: -0.2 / 13.8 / 13.6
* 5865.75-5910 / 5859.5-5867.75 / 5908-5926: 3.4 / 13.9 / 13.7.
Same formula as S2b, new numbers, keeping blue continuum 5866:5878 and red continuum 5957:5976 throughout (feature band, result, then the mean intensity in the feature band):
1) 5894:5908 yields 0.135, 12.3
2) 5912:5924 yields 0.019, 13.7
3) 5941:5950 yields 0.025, 13.5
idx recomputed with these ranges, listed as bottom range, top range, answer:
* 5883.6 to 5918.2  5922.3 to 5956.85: 1.12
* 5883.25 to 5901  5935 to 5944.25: 1.24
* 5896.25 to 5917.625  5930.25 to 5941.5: 1.05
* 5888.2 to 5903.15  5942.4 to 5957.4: 1.22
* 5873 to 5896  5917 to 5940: 1.13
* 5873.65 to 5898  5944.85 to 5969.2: 1.12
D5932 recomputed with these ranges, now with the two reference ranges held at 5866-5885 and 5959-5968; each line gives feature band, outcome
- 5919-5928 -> -0.028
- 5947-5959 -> -0.020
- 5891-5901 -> 0.229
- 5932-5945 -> -0.005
